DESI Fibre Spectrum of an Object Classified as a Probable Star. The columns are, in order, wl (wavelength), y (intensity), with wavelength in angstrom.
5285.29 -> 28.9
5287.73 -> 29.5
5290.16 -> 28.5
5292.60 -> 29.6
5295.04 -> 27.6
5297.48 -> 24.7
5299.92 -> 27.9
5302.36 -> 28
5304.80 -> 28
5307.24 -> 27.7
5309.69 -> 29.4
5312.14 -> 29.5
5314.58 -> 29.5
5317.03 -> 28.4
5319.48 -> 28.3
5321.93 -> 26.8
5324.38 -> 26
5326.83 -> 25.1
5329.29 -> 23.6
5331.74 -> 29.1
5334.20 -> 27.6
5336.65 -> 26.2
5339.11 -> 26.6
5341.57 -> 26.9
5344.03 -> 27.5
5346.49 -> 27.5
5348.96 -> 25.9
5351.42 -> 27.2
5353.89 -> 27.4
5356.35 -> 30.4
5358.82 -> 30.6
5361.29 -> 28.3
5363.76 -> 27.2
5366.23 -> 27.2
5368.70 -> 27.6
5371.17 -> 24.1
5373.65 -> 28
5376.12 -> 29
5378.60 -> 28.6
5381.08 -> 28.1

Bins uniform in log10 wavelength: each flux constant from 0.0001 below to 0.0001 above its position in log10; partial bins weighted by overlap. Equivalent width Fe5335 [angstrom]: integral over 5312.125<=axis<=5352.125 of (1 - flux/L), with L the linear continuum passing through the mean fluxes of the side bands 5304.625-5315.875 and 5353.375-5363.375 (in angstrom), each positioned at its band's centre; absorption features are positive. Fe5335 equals 2.64 angstrom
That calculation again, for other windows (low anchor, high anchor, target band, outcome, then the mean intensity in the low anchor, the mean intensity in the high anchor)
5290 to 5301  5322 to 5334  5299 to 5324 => -1.31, 27.6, 26.2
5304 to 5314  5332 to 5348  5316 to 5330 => 0.79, 28.7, 27.1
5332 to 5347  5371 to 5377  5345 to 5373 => -0.28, 27.2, 27.4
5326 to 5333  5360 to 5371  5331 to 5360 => -1.28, 26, 27.3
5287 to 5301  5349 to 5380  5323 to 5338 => 0.87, 27.9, 27.9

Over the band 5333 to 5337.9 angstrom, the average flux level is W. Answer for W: 26.9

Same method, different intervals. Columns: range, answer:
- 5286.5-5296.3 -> 28.8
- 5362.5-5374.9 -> 26.8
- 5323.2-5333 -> 25.9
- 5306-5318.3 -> 28.9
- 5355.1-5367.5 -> 28.7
